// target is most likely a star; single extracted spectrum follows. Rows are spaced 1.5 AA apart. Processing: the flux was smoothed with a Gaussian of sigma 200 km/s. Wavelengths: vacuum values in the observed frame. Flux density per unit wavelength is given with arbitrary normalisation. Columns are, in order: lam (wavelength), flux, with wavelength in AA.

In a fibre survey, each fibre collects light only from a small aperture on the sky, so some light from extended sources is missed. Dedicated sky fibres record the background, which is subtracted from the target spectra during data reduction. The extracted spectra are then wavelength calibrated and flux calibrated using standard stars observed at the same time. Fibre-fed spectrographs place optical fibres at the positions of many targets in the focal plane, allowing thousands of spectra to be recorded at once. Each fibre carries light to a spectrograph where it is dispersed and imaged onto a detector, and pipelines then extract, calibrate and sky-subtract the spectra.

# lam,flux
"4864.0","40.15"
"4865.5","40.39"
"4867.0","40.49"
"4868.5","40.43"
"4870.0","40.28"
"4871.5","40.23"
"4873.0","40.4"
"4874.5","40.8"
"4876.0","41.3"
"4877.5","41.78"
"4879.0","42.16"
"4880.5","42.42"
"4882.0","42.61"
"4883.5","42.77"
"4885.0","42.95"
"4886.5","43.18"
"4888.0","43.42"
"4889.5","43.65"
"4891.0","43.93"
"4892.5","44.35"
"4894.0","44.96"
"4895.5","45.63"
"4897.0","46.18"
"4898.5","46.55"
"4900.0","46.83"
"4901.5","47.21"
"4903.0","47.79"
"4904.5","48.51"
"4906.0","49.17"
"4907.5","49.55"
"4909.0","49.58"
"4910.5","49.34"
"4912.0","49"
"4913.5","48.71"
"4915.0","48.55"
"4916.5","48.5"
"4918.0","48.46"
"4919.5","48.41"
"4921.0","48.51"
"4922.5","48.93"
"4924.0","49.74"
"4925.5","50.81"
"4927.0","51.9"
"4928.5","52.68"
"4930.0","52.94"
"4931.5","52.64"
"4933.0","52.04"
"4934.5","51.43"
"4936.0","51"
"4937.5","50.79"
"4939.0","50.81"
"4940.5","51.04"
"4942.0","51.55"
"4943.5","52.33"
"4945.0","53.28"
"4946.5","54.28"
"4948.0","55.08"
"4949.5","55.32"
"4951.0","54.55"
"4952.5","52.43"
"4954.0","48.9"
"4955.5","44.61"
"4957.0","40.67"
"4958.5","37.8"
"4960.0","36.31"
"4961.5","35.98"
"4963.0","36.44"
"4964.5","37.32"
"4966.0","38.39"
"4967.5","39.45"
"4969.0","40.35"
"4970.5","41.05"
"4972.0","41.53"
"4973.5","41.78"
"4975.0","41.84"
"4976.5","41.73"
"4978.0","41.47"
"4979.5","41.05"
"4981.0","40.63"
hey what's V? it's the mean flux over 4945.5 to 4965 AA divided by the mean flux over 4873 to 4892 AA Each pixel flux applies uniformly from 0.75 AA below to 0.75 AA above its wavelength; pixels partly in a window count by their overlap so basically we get 1.07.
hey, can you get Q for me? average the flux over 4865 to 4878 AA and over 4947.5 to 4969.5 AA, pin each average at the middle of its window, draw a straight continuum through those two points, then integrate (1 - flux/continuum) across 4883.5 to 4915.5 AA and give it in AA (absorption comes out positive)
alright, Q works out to -3.8 AA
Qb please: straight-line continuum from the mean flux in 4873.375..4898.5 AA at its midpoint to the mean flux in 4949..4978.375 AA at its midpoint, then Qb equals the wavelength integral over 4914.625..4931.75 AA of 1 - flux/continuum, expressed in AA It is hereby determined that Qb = -2.9 AA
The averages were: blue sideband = 43.3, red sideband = 42.3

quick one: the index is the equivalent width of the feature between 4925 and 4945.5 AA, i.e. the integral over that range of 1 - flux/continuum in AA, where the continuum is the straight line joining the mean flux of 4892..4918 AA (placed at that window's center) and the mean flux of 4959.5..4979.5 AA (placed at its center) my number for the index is -3.7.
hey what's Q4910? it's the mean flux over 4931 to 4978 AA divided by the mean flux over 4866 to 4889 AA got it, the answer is 1.11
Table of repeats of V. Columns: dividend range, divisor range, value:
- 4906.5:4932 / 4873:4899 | 1.15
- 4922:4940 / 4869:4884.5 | 1.24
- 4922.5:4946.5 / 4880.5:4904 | 1.15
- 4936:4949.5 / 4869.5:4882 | 1.27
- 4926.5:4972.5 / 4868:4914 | 1.06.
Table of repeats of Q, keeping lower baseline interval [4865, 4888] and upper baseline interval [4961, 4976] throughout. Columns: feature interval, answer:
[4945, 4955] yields -3.3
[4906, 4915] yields -1.8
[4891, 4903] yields -1.4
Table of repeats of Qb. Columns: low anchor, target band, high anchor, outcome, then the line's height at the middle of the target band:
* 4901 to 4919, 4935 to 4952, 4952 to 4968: -3.72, 43.3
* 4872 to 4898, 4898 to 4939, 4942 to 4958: -2.18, 47.1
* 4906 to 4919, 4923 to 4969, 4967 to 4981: -3.23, 44.7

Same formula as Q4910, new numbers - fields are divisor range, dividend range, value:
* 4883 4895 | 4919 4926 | 1.13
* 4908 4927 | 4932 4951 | 1.07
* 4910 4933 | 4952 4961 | 0.86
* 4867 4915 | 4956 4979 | 0.88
